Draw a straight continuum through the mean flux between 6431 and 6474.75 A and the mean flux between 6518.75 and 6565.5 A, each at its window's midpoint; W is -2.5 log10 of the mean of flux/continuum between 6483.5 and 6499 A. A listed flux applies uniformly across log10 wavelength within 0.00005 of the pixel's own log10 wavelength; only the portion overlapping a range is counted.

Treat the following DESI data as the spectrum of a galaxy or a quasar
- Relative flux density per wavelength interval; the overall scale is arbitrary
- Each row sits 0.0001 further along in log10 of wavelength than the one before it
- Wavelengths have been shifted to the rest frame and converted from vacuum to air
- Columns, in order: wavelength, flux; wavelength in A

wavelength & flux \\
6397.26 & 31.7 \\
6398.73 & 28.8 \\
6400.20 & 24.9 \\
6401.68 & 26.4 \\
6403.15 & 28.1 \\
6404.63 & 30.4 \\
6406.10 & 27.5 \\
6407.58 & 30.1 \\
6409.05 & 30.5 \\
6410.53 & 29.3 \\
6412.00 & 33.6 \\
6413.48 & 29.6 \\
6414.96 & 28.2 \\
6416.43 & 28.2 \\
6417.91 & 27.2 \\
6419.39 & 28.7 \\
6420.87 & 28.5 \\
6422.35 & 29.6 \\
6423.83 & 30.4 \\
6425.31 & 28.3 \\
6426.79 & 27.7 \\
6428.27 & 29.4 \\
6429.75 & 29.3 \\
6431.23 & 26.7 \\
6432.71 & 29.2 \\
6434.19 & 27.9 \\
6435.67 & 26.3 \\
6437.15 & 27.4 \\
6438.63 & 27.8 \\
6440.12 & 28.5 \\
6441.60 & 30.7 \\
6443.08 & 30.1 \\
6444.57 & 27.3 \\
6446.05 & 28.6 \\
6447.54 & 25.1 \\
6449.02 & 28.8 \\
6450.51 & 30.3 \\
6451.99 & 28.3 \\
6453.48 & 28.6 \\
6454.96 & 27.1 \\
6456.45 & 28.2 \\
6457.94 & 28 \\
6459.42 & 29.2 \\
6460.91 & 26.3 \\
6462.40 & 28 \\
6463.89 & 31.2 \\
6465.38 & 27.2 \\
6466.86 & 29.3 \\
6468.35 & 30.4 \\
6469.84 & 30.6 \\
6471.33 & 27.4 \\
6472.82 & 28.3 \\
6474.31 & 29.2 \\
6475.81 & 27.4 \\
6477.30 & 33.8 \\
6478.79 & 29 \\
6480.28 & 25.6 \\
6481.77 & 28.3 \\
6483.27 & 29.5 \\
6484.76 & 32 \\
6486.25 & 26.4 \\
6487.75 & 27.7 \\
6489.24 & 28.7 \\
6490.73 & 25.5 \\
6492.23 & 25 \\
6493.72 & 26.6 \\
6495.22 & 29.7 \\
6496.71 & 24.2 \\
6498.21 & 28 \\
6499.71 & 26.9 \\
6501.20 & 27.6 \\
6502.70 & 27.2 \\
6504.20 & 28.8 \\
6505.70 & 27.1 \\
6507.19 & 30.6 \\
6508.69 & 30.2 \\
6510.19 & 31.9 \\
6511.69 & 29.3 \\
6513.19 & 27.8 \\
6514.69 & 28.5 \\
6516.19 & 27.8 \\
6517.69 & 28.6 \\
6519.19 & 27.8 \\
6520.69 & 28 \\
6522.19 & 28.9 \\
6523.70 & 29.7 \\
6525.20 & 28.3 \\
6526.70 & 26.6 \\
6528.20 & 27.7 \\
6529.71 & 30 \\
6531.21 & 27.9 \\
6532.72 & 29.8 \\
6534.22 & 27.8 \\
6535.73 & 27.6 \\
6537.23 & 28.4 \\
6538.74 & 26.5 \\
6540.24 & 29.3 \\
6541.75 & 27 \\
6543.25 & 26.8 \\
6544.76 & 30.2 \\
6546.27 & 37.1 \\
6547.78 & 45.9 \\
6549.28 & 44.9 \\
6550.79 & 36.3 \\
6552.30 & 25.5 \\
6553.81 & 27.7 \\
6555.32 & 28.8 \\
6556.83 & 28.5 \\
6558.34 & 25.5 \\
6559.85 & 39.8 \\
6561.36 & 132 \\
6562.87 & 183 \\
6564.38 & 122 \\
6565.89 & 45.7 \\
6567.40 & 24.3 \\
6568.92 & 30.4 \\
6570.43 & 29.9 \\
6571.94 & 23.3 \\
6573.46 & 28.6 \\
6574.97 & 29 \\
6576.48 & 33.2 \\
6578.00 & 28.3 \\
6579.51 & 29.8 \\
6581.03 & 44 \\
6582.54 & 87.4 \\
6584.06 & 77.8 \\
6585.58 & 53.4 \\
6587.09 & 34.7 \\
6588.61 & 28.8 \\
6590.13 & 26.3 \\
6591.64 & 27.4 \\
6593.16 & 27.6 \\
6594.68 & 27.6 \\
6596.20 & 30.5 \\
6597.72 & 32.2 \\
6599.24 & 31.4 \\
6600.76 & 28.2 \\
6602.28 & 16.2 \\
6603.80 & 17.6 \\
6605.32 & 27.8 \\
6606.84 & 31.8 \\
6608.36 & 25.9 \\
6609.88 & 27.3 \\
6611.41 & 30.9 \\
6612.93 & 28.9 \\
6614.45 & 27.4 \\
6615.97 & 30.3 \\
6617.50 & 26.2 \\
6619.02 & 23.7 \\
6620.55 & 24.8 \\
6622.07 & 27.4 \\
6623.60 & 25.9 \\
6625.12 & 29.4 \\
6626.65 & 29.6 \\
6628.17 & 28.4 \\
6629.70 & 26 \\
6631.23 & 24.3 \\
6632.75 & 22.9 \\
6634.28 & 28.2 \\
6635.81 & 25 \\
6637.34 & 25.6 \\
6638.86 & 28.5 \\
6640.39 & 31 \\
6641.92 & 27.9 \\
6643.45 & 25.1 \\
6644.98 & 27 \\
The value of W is 0.234 mag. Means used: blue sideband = 28.4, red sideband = 41.6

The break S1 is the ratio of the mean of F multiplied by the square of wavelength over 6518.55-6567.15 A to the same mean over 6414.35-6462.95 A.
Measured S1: 1.5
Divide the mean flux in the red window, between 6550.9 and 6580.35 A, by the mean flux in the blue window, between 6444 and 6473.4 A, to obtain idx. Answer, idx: 1.7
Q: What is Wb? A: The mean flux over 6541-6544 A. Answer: 27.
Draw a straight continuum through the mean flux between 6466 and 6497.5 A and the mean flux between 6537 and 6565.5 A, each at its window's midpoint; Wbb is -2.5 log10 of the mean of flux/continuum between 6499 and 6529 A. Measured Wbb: 0.32 mag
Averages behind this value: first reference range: 28.3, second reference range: 50.1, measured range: 28.5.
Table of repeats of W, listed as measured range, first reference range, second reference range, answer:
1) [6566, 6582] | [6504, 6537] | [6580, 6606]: 0.095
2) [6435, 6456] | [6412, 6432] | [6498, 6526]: 0.020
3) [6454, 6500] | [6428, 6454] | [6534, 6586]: 0.176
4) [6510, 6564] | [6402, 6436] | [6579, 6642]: -0.240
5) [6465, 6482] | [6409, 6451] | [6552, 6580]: 0.209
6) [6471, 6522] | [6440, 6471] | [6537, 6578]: 0.222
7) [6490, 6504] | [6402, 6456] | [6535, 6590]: 0.339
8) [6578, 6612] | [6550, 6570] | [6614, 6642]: 0.216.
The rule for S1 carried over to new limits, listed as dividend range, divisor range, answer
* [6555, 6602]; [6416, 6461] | 1.68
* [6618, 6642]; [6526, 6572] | 0.65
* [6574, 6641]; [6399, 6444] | 1.15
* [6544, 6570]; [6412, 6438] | 1.94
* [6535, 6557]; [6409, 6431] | 1.12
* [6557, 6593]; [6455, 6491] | 1.83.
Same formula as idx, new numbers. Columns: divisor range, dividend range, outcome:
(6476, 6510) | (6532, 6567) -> 1.66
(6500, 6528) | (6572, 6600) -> 1.31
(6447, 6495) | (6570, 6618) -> 1.16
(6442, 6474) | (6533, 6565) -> 1.65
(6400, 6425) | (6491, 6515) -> 0.97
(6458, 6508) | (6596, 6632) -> 0.96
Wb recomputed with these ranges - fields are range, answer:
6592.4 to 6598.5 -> 29.5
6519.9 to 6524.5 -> 28.8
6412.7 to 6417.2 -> 28.7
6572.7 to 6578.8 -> 29.8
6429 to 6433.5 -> 28.4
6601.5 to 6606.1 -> 20.6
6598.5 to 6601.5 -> 29.8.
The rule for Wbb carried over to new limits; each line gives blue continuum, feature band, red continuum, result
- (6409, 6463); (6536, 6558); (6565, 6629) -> -0.02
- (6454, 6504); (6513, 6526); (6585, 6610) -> 0.00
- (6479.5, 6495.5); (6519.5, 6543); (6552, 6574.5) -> 0.44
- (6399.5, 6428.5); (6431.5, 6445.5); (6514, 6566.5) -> 0.10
